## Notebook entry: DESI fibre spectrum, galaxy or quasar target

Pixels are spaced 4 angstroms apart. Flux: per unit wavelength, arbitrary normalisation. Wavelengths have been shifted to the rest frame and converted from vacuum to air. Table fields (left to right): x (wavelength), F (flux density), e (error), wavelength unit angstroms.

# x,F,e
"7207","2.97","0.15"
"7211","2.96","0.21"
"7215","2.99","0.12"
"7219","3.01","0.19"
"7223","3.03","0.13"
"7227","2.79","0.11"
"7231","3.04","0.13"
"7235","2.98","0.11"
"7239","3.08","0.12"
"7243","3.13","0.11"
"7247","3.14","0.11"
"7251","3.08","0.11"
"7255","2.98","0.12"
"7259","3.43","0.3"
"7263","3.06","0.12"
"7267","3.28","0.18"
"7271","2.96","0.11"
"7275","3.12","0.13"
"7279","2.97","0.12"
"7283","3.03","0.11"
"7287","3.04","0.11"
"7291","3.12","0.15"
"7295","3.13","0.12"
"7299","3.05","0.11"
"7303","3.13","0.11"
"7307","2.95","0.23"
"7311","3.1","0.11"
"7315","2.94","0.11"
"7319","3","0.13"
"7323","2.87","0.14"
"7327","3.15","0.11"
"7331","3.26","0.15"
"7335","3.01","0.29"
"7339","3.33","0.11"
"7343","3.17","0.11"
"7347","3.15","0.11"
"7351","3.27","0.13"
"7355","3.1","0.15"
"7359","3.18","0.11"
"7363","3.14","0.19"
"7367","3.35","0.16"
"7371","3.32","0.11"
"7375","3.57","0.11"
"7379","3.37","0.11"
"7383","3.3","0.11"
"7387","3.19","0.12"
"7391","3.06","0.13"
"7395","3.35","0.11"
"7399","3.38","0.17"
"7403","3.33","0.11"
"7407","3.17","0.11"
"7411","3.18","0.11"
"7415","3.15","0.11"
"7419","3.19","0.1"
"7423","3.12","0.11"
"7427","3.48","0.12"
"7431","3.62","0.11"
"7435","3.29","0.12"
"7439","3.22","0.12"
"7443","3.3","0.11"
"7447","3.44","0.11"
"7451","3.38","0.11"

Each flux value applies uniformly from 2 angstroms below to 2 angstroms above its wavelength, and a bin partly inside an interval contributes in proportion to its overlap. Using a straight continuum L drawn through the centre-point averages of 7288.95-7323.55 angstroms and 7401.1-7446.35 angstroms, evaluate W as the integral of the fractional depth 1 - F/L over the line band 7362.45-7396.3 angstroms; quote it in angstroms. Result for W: -1.2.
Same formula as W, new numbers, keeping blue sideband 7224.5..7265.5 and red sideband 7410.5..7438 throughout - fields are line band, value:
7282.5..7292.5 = 0.2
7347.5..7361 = 0.1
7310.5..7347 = 0.9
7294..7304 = 0.1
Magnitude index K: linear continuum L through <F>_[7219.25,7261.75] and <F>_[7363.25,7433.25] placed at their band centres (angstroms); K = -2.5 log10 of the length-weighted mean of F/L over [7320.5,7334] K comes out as 0.04 mag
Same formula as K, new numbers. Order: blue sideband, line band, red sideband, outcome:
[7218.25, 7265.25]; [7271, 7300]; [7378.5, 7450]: 0.02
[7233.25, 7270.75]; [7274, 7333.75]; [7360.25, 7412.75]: 0.04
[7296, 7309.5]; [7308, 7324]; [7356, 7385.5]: 0.04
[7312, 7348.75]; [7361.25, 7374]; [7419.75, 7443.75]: -0.04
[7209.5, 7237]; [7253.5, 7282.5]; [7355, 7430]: -0.02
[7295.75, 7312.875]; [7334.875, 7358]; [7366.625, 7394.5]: 0.00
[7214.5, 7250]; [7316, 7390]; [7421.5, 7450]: 0.01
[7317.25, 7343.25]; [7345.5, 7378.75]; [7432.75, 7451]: -0.03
